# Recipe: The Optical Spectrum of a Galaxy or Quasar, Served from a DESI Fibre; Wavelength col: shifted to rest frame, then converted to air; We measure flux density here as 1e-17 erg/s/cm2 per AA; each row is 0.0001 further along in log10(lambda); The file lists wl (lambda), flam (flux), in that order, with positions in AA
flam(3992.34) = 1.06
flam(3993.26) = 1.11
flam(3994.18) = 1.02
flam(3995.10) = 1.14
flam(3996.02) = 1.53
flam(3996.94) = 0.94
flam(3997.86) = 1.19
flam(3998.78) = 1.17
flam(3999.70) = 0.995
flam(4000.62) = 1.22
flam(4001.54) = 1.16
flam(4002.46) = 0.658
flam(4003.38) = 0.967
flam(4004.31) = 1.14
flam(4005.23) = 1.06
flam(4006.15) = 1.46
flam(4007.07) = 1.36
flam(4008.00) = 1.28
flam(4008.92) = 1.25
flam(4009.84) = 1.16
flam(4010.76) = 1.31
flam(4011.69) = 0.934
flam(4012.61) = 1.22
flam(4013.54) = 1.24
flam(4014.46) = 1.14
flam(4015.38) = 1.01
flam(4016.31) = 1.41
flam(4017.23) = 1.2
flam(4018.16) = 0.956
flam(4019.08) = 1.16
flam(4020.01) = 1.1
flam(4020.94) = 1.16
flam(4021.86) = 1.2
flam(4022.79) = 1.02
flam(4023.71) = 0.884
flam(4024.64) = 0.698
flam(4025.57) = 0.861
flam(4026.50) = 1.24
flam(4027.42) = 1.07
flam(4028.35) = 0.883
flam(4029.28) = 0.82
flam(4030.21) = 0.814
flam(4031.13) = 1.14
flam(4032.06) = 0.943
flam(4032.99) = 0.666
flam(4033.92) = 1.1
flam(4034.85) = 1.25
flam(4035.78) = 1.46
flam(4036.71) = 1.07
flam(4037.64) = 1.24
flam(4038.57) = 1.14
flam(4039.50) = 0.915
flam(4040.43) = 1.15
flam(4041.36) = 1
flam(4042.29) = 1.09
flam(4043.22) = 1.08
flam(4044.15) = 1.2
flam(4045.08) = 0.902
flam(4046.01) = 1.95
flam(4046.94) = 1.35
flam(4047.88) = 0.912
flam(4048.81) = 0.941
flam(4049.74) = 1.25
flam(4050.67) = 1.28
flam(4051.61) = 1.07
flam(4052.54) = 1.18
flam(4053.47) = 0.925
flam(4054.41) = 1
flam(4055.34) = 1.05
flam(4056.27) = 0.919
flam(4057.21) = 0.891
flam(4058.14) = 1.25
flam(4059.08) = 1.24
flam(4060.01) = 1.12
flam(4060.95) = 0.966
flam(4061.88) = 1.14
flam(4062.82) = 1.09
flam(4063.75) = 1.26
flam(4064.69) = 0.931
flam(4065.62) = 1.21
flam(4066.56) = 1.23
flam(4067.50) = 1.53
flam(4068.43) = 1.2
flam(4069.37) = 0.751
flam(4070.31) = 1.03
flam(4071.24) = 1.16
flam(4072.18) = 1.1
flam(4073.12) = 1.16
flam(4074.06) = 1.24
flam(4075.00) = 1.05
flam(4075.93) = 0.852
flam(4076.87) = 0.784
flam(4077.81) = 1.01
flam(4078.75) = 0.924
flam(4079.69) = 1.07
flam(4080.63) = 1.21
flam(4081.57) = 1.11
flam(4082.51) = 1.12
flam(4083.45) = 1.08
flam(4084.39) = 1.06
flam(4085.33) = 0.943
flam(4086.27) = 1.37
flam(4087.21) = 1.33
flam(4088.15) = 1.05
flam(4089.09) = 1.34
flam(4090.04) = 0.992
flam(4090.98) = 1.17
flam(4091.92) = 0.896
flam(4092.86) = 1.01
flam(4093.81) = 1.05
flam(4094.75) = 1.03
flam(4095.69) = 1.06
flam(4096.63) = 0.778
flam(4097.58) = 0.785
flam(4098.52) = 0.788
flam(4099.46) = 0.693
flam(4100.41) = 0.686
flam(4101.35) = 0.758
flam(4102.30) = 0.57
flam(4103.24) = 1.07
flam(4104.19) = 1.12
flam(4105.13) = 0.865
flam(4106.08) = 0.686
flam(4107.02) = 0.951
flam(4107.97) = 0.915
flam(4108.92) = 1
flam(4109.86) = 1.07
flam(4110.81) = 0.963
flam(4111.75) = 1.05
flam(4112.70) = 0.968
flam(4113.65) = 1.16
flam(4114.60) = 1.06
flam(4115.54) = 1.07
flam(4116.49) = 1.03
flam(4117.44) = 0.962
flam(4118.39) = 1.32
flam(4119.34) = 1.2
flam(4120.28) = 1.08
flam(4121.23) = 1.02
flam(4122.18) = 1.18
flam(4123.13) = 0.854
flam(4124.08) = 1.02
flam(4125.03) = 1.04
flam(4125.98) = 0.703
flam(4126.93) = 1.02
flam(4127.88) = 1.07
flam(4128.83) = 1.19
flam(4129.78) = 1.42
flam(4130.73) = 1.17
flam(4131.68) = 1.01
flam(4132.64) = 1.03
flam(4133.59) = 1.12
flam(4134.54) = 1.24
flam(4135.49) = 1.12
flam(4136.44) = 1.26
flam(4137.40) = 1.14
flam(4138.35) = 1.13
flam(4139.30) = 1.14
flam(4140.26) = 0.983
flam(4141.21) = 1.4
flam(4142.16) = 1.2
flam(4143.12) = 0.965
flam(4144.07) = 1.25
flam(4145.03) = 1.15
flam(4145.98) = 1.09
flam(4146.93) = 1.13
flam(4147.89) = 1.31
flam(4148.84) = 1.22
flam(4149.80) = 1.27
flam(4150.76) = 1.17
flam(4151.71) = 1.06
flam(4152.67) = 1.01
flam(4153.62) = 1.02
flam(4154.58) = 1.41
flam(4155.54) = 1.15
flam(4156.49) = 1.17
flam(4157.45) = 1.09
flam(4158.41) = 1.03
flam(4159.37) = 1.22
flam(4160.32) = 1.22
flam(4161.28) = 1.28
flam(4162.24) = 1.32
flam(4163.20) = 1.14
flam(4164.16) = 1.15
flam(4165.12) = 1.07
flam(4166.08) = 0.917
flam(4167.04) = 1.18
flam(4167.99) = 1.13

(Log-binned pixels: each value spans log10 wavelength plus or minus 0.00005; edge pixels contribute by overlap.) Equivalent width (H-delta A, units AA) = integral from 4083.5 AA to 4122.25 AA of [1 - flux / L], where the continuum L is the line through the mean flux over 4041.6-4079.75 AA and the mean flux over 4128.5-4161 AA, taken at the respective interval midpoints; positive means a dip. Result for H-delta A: 4.5 AA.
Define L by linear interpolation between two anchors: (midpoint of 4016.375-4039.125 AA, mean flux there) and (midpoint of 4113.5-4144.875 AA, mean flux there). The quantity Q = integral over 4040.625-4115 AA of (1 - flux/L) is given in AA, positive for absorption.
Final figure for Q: 1.8 AA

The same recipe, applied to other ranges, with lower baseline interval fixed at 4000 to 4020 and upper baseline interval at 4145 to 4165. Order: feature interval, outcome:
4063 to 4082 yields 1.2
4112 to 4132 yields 1.6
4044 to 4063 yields 0.6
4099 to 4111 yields 3.0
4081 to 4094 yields 0.6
